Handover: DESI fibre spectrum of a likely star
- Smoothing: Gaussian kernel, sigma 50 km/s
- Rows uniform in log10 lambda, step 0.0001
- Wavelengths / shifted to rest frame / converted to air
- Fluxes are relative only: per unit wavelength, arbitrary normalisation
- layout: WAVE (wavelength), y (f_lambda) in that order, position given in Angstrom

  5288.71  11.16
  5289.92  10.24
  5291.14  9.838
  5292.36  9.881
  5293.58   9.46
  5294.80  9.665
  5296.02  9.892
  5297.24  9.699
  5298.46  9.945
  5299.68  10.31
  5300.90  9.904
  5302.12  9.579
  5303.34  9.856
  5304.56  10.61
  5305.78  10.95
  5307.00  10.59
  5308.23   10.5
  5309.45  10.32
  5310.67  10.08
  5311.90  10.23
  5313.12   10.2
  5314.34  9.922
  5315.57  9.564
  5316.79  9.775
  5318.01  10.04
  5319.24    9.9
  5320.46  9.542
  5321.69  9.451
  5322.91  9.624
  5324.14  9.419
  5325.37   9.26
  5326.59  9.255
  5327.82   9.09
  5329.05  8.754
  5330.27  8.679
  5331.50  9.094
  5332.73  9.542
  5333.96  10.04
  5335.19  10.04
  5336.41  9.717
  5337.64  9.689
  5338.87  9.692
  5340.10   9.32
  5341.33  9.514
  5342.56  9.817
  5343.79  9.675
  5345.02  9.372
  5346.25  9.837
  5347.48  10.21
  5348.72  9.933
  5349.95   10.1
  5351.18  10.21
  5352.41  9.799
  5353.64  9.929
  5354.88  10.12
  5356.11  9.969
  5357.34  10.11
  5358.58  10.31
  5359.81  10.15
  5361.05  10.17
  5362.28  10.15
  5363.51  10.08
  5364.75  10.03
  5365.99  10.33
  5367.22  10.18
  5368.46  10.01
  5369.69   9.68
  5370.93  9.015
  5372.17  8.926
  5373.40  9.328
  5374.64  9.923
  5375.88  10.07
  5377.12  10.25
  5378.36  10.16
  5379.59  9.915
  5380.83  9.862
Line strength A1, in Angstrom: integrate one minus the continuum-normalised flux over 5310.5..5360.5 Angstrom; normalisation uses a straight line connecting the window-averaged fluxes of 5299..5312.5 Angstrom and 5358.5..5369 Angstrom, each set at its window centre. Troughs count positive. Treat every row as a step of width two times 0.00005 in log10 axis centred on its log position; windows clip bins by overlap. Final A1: 2.3 Angstrom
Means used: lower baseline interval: 10.3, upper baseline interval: 10.1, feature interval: 9.73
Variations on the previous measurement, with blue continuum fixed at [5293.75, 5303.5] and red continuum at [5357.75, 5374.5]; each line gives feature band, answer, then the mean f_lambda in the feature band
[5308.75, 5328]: 0.20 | 9.75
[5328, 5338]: 0.44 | 9.43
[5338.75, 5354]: 0.10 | 9.8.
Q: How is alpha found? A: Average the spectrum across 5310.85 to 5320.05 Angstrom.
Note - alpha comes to 9.95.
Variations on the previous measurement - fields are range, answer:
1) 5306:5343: 9.7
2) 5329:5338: 9.49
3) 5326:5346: 9.46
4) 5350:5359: 10.1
